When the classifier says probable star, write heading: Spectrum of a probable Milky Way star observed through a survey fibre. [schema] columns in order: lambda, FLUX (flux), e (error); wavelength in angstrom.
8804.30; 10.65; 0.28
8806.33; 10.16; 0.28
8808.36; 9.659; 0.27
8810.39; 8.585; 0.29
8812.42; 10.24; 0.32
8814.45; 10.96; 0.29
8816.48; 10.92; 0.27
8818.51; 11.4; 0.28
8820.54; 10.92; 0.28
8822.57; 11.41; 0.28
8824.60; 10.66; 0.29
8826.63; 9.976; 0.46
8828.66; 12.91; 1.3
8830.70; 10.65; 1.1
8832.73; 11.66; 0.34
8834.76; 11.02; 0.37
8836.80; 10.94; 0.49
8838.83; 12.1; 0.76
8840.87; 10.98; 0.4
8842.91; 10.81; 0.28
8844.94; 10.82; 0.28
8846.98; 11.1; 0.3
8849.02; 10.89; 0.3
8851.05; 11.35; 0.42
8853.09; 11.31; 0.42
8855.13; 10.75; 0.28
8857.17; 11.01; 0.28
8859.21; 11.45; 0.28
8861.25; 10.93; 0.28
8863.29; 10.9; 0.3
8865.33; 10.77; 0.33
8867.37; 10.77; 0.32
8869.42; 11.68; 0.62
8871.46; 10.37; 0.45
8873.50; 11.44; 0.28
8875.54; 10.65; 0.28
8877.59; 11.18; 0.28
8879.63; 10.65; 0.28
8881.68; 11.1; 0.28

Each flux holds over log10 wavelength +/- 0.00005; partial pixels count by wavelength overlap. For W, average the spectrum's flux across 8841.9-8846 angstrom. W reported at 10.8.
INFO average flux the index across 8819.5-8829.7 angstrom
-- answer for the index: 11.2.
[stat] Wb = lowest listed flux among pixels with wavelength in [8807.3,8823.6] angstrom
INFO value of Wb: 8.585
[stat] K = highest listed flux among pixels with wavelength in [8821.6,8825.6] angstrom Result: 11.41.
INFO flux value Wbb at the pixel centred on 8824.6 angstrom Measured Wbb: 10.66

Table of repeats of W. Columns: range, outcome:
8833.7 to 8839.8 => 11.4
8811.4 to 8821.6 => 10.9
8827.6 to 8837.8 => 11.4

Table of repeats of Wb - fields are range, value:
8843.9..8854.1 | 10.82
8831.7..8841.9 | 10.94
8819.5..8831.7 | 9.976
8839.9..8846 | 10.81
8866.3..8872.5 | 10.37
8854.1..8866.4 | 10.75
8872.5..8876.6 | 10.65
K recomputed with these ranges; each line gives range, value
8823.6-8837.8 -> 12.91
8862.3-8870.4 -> 11.68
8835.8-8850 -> 12.1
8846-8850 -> 11.1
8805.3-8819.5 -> 11.4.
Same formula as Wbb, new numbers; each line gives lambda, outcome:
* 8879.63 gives 10.65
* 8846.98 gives 11.1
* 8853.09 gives 11.31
